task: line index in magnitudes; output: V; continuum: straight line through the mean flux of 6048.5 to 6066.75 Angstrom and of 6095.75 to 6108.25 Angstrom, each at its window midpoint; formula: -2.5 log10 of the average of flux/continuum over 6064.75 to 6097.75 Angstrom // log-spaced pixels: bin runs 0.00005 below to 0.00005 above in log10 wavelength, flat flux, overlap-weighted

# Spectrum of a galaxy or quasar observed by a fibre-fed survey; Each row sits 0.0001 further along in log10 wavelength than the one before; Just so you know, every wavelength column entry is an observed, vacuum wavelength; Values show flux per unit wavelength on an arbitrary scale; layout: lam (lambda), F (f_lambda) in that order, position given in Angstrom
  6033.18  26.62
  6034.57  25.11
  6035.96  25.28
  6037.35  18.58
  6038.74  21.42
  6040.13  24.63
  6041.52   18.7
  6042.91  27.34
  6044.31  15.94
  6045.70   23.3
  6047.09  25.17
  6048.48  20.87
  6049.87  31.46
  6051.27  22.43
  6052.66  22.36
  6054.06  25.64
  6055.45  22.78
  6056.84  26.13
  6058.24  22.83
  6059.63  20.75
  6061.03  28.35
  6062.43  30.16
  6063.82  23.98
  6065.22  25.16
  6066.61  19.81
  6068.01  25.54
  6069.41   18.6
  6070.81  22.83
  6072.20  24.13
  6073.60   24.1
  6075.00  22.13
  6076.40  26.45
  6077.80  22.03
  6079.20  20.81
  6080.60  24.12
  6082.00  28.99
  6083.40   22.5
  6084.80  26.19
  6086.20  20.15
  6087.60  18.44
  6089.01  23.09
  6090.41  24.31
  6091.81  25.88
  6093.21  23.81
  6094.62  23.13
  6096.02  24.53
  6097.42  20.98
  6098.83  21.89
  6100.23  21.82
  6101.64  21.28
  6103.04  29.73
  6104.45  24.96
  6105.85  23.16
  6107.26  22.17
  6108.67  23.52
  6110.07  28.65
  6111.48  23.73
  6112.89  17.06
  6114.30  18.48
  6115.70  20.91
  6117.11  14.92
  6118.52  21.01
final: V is 0.03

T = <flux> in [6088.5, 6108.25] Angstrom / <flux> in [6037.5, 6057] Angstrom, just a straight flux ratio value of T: 1.0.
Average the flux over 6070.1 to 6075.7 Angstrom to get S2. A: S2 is 23.3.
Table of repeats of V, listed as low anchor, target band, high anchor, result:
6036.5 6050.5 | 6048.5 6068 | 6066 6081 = -0.087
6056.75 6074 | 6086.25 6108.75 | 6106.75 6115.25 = -0.022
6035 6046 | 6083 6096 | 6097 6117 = -0.037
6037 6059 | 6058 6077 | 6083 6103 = -0.040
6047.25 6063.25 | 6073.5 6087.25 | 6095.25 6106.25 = 0.026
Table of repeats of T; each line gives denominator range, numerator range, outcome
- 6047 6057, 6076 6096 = 0.96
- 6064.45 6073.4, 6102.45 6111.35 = 1.11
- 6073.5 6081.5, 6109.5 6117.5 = 0.89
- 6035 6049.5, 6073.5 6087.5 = 1.05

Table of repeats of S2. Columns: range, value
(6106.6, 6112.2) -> 24.5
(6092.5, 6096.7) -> 23.8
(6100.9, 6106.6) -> 24.7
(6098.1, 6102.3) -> 21.6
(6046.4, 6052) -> 25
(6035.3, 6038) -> 21.9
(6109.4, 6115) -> 21.9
